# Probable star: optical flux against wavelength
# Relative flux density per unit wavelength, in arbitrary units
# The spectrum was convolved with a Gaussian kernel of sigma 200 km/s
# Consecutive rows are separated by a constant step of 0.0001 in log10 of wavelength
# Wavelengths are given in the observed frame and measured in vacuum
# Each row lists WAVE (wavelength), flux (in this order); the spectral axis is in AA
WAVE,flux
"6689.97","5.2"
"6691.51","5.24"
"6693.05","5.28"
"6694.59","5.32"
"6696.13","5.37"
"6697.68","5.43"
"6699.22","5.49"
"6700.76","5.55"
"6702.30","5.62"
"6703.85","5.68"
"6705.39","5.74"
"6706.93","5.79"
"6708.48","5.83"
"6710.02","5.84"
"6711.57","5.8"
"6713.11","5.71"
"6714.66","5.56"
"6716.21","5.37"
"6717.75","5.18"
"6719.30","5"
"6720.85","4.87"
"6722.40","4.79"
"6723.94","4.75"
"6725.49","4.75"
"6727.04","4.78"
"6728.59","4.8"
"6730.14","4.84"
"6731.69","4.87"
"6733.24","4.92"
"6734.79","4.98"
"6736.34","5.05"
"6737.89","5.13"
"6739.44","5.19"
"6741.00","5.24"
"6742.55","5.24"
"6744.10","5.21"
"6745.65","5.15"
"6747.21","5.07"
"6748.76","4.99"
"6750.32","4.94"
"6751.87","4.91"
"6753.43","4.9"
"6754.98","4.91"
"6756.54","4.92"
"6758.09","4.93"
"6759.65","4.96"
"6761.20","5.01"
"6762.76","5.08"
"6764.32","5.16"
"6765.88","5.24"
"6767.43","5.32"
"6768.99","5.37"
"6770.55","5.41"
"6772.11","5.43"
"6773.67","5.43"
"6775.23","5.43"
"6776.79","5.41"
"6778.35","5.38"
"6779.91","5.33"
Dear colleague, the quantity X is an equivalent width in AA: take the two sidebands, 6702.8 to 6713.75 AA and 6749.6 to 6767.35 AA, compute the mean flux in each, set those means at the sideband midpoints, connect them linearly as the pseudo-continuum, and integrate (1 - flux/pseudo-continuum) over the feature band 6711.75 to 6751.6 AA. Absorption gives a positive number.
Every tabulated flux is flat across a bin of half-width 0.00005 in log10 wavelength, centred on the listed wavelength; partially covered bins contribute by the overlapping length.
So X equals 2.6 AA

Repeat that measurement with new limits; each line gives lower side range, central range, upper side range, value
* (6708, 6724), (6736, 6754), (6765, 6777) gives 0.93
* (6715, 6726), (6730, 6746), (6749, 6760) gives -0.41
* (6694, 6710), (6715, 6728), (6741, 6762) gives 1.01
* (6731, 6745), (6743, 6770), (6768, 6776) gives 1.01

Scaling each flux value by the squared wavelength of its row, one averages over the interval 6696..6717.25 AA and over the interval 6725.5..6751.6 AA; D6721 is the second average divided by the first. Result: 0.90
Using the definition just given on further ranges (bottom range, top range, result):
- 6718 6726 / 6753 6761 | 1.03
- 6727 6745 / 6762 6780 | 1.07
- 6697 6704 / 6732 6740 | 0.92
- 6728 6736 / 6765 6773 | 1.11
